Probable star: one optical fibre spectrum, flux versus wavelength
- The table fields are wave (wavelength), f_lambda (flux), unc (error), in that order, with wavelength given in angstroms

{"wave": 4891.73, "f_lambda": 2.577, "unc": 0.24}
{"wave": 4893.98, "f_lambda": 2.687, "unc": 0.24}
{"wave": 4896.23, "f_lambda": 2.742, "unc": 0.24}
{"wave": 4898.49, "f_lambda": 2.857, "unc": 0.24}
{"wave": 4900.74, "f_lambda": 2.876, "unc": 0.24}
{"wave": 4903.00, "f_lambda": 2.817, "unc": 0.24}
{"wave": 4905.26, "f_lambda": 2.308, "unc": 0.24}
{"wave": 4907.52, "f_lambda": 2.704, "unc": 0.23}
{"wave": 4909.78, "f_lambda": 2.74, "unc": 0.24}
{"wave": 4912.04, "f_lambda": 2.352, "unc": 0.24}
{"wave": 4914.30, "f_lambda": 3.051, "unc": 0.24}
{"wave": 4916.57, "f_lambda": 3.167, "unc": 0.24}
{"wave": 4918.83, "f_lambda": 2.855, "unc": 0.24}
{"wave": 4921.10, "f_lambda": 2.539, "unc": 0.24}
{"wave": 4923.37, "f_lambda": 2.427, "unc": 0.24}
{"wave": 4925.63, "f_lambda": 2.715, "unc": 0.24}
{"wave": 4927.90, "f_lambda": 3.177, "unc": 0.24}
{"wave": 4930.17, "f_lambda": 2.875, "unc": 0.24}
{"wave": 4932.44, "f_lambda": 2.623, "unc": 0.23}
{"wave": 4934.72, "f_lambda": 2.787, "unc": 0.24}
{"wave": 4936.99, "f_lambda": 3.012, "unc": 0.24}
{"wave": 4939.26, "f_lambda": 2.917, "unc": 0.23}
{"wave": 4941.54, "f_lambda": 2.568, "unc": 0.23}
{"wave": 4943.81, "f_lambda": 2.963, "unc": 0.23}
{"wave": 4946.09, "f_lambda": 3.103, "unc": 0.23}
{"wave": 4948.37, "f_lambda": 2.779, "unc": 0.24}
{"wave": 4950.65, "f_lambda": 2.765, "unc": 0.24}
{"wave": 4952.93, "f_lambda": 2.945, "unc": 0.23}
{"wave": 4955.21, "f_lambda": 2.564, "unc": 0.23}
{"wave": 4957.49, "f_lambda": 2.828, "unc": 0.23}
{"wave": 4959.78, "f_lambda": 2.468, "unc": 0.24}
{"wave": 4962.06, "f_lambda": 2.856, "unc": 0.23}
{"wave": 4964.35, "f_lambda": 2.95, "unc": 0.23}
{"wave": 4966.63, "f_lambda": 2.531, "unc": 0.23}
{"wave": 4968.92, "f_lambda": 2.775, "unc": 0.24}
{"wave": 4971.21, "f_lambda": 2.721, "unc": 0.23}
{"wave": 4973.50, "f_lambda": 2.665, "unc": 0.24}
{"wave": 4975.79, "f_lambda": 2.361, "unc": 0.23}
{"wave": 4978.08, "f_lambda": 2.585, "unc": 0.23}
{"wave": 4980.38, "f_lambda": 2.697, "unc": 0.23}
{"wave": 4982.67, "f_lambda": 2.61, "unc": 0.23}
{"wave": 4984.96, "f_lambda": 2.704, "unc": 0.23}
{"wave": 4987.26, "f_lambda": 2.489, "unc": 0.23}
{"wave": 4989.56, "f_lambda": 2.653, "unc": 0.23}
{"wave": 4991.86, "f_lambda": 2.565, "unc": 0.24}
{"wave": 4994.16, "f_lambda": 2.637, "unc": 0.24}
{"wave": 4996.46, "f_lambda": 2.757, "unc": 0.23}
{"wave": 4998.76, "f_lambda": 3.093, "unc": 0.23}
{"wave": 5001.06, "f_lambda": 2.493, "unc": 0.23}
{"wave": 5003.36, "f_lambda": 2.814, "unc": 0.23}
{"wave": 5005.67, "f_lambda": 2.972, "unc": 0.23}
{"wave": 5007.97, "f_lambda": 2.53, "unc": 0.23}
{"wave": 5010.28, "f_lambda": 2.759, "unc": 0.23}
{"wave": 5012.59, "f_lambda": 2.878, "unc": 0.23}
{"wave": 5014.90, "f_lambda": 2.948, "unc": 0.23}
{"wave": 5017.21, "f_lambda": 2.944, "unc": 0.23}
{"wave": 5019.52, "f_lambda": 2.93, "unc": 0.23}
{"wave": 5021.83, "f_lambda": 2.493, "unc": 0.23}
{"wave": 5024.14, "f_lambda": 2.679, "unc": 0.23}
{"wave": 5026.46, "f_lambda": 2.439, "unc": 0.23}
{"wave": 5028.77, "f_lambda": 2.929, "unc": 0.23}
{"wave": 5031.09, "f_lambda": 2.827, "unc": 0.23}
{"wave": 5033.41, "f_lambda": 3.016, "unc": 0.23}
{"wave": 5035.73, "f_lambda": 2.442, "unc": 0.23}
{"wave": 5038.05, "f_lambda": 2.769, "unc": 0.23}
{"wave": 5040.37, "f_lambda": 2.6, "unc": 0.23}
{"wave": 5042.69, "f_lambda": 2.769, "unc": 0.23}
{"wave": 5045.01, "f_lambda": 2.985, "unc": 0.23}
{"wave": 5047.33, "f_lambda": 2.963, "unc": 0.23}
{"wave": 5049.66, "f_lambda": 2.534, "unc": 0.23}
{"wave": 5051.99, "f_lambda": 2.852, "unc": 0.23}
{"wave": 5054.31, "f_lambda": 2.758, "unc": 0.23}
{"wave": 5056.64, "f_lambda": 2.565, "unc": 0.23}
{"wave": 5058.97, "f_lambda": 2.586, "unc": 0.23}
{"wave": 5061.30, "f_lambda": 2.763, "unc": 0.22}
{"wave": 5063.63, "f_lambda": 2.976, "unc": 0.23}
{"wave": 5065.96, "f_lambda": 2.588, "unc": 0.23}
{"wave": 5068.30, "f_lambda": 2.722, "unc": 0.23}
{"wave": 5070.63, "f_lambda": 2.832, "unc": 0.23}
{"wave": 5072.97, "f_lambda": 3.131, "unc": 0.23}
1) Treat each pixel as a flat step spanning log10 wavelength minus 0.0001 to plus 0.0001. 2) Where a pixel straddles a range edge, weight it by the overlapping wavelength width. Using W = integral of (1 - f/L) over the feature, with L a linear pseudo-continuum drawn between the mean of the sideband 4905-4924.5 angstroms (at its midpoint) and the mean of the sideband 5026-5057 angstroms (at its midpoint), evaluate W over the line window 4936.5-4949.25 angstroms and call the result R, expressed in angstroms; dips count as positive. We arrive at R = -0.82 angstroms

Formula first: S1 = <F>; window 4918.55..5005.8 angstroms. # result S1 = 2.74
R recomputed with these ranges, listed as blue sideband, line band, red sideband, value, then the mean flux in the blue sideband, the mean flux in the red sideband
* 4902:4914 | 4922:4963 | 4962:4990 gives -2.53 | 2.61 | 2.65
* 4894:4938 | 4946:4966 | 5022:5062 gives -0.21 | 2.77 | 2.73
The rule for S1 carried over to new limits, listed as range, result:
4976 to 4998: 2.63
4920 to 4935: 2.73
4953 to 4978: 2.68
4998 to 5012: 2.77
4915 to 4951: 2.83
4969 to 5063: 2.72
